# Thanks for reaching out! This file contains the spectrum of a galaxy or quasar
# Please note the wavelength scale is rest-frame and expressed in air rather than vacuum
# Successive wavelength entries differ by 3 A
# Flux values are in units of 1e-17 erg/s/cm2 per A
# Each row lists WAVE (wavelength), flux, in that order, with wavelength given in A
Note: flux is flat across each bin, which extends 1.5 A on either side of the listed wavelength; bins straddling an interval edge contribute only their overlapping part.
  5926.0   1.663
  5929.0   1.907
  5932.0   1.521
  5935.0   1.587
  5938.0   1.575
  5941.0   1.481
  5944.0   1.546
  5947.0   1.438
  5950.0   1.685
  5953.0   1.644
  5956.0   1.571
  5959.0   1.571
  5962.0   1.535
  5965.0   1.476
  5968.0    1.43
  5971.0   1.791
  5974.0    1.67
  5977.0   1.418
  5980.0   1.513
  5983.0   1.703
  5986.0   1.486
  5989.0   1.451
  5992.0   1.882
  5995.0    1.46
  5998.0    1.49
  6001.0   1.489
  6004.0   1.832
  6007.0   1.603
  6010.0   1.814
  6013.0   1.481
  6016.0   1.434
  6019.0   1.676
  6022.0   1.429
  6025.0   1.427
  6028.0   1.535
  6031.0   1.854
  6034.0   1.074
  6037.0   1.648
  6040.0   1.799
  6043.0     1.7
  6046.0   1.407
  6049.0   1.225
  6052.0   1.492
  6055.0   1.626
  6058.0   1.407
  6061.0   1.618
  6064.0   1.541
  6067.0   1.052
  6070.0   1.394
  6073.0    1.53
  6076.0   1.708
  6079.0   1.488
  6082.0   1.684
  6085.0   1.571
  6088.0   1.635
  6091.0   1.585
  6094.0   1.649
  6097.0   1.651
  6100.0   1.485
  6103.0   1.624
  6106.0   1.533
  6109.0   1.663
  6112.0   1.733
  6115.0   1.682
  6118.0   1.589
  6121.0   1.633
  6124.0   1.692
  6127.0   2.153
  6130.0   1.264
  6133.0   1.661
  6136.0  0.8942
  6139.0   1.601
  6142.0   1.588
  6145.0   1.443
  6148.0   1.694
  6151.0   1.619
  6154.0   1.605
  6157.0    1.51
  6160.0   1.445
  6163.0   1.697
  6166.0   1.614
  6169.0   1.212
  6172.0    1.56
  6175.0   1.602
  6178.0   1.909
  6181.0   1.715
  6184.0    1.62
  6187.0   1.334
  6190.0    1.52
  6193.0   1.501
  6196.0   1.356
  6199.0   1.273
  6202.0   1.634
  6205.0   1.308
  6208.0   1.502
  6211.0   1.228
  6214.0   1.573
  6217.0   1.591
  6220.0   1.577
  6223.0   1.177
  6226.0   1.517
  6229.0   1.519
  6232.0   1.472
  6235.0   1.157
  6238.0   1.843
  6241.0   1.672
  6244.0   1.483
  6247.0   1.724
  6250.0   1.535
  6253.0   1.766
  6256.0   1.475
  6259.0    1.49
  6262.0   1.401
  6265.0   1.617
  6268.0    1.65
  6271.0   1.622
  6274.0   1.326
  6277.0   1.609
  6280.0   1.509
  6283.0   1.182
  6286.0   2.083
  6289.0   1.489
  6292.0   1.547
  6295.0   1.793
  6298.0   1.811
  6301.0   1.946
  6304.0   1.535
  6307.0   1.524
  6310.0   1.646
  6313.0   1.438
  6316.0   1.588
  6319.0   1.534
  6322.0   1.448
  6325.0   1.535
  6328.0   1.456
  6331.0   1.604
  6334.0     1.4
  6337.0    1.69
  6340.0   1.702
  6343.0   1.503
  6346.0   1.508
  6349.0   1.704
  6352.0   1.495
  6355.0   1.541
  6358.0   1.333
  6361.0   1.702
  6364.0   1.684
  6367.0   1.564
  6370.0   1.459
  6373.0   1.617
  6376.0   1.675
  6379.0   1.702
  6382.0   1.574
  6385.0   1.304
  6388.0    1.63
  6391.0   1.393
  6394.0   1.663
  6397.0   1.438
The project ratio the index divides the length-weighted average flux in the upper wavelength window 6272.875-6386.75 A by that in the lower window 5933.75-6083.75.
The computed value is 1.02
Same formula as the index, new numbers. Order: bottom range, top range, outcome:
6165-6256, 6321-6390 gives 1.03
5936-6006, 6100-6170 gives 1.00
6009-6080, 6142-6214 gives 1.00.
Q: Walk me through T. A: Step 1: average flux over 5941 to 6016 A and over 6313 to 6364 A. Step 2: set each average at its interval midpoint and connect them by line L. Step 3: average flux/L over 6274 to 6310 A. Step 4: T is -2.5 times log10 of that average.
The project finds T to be -0.05 mag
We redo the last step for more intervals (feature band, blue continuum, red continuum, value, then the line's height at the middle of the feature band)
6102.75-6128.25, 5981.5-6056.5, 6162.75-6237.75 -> -0.12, 1.52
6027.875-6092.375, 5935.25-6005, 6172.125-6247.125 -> 0.01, 1.55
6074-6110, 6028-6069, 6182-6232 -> -0.08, 1.48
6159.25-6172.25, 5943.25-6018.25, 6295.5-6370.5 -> 0.05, 1.58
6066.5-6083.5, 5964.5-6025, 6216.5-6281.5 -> 0.04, 1.56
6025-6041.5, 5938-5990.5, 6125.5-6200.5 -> -0.01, 1.55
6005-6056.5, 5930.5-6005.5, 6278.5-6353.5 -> 0.02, 1.57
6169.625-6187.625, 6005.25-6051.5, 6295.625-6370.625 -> -0.04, 1.56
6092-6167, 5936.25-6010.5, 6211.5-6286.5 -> -0.03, 1.55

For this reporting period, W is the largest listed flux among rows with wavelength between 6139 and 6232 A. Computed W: 1.909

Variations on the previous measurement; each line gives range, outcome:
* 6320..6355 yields 1.704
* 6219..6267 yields 1.843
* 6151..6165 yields 1.697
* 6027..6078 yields 1.854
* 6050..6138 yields 2.153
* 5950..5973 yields 1.791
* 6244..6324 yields 2.083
